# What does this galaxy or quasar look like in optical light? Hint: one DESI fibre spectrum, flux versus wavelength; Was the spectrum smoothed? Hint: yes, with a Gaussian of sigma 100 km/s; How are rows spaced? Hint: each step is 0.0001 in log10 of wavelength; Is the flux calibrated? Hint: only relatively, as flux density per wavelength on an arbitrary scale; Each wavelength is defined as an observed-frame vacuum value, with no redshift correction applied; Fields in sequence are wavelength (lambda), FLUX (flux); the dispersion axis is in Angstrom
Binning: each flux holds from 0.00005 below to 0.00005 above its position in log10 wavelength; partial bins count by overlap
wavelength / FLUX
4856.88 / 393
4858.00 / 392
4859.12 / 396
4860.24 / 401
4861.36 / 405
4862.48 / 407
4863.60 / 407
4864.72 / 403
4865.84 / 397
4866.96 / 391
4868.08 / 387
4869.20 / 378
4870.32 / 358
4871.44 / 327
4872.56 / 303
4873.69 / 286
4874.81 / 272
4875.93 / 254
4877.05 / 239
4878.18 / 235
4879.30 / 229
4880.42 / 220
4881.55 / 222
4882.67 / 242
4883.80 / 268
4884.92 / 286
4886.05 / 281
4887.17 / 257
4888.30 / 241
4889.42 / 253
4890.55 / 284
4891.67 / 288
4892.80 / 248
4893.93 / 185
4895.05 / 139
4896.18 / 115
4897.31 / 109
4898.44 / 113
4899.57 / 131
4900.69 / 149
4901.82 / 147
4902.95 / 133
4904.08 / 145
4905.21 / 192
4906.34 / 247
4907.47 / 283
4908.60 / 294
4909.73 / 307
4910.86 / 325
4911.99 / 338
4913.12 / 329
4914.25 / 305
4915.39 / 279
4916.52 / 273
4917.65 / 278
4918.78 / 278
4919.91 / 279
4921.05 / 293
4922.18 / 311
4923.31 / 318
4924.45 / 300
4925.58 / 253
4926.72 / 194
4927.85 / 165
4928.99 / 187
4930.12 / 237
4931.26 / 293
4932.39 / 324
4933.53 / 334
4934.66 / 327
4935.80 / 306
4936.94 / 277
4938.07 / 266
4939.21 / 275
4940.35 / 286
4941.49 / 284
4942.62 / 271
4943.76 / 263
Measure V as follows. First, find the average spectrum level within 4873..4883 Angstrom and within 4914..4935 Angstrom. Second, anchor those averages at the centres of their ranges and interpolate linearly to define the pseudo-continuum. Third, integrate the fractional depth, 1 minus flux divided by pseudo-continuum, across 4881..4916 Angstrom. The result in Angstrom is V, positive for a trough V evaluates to 3.8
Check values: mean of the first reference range 245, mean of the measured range 230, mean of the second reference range 274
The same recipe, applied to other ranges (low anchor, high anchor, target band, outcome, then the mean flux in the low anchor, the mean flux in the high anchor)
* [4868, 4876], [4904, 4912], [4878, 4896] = 3.6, 321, 269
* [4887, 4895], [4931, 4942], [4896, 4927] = 3.2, 243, 297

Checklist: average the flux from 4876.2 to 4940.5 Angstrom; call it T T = 247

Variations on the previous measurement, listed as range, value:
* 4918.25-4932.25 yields 261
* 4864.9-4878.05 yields 326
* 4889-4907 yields 180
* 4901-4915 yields 252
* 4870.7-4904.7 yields 221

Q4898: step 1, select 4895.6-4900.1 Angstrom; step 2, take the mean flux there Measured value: 117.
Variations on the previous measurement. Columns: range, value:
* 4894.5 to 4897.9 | 121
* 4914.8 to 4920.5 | 277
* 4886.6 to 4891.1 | 259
